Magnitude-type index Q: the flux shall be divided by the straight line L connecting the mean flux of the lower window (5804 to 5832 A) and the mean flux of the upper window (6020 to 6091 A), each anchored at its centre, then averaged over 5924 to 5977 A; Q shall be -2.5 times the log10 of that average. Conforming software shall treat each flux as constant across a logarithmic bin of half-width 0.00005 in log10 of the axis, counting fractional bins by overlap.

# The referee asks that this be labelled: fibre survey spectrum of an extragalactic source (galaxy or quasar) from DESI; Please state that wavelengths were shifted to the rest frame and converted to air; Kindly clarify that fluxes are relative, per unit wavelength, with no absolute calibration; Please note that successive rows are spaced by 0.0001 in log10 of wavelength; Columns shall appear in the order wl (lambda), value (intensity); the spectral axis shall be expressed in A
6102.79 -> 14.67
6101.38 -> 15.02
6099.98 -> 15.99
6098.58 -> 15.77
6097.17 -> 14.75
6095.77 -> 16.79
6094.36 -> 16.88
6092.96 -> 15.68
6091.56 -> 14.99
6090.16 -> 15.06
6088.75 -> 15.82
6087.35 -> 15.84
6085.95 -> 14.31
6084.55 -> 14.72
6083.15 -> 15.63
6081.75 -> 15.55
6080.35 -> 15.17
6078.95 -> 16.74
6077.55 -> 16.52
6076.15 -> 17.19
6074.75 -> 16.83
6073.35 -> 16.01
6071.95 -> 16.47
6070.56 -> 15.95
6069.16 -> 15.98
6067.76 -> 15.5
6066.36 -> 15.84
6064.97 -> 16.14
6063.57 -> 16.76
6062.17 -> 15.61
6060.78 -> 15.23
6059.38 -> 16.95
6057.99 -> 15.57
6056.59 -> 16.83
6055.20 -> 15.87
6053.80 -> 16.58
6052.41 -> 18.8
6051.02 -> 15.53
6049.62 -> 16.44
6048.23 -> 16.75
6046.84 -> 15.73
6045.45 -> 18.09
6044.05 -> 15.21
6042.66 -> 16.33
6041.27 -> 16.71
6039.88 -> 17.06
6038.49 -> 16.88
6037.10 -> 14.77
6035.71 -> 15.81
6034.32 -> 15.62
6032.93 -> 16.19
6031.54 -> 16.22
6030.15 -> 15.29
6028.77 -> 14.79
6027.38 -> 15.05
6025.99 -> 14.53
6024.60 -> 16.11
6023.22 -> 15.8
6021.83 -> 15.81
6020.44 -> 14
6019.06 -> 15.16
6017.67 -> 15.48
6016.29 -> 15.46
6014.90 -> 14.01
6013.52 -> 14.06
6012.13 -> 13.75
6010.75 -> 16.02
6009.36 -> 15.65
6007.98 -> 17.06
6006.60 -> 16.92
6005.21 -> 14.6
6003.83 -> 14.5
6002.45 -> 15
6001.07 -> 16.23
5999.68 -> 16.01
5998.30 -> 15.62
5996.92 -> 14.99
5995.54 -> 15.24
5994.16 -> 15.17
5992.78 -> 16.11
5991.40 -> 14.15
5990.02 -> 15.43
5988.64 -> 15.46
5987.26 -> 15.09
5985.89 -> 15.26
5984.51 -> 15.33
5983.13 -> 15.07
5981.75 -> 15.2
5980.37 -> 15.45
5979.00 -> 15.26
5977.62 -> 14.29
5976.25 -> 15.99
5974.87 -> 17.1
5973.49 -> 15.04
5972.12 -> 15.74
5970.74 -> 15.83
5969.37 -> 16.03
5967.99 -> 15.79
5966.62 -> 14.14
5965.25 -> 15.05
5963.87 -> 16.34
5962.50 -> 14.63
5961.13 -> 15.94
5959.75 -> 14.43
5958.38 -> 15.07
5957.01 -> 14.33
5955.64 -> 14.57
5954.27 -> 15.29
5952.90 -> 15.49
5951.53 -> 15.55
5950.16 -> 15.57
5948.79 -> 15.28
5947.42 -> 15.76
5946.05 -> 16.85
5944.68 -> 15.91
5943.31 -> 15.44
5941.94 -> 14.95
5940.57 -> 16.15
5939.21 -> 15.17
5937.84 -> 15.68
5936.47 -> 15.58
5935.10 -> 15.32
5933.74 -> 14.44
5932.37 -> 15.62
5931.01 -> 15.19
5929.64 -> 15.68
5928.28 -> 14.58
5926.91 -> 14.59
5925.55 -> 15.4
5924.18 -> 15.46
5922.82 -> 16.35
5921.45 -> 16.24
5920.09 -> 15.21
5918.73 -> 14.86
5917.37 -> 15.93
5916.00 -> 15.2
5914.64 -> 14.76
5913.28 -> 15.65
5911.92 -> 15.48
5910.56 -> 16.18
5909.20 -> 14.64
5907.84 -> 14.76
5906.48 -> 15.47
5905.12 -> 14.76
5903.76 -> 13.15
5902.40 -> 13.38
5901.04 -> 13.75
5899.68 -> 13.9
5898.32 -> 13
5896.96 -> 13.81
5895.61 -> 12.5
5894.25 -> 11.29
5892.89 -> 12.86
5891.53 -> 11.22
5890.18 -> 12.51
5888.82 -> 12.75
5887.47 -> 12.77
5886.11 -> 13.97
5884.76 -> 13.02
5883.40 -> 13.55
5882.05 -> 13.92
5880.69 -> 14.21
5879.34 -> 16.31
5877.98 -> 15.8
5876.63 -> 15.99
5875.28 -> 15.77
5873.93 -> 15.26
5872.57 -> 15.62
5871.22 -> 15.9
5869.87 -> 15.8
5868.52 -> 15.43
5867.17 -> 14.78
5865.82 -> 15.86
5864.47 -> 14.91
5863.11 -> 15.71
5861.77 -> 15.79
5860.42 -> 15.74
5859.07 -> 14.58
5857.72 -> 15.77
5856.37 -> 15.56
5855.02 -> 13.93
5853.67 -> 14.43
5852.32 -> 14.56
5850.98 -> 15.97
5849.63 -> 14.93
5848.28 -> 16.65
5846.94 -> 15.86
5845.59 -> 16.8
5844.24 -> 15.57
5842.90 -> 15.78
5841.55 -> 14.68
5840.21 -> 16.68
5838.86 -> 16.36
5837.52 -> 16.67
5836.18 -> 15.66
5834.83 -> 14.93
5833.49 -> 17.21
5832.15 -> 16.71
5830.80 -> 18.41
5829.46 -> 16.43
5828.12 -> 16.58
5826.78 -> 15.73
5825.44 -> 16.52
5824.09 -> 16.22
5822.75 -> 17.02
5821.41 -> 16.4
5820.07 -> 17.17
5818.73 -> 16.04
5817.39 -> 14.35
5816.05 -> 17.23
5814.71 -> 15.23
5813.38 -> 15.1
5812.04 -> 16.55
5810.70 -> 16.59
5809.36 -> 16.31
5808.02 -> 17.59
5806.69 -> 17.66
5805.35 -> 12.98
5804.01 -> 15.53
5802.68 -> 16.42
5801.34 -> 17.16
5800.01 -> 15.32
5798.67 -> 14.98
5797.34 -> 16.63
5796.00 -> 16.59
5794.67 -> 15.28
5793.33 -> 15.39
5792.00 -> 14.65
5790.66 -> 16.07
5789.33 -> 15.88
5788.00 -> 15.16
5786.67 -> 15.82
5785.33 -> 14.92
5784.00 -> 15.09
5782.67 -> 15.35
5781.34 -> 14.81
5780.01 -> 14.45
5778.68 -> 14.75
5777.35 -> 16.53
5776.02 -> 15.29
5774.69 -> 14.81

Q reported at 0.05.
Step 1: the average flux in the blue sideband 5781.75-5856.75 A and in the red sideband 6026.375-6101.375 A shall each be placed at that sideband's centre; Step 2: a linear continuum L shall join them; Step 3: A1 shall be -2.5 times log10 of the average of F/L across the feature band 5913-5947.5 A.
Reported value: 0.03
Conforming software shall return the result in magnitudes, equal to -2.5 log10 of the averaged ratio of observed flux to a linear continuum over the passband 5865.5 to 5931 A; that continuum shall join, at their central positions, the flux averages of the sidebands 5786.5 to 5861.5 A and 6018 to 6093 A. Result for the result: 0.10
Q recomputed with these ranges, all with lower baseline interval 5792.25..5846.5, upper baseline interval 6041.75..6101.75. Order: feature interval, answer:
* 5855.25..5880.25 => 0.04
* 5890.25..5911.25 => 0.18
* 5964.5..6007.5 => 0.05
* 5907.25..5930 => 0.05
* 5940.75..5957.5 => 0.04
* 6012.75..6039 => 0.05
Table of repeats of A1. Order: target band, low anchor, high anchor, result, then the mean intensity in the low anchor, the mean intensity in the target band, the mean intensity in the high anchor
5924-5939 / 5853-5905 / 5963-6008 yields -0.02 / 14.3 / 15.2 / 15.4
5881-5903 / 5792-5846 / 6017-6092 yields 0.23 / 16.1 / 13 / 15.9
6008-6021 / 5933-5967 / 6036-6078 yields 0.07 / 15.3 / 15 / 16.3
